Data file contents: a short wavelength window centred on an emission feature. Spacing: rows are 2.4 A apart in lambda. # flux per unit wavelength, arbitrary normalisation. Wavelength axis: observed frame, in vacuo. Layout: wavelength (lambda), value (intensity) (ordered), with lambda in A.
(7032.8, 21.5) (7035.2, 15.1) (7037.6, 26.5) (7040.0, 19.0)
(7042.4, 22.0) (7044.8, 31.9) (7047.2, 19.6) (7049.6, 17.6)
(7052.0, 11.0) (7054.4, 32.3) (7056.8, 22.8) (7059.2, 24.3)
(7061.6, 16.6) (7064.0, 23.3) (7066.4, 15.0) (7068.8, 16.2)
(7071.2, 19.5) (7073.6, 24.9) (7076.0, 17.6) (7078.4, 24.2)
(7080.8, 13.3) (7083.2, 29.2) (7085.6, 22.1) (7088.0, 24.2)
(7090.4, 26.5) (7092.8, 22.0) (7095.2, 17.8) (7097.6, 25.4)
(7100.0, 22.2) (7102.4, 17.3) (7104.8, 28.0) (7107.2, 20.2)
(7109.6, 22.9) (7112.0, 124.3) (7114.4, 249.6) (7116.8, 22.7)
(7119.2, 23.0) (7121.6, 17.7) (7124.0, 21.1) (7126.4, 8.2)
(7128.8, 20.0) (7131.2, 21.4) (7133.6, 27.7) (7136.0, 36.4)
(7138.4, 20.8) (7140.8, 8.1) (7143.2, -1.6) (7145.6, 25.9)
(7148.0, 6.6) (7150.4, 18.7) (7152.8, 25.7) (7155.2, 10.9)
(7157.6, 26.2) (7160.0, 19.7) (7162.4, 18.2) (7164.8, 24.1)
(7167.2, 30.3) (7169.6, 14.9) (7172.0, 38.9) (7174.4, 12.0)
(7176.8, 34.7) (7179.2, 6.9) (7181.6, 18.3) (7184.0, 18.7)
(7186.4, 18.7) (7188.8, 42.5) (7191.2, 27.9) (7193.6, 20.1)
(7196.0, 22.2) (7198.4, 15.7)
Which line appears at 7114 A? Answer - H-alpha 6563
